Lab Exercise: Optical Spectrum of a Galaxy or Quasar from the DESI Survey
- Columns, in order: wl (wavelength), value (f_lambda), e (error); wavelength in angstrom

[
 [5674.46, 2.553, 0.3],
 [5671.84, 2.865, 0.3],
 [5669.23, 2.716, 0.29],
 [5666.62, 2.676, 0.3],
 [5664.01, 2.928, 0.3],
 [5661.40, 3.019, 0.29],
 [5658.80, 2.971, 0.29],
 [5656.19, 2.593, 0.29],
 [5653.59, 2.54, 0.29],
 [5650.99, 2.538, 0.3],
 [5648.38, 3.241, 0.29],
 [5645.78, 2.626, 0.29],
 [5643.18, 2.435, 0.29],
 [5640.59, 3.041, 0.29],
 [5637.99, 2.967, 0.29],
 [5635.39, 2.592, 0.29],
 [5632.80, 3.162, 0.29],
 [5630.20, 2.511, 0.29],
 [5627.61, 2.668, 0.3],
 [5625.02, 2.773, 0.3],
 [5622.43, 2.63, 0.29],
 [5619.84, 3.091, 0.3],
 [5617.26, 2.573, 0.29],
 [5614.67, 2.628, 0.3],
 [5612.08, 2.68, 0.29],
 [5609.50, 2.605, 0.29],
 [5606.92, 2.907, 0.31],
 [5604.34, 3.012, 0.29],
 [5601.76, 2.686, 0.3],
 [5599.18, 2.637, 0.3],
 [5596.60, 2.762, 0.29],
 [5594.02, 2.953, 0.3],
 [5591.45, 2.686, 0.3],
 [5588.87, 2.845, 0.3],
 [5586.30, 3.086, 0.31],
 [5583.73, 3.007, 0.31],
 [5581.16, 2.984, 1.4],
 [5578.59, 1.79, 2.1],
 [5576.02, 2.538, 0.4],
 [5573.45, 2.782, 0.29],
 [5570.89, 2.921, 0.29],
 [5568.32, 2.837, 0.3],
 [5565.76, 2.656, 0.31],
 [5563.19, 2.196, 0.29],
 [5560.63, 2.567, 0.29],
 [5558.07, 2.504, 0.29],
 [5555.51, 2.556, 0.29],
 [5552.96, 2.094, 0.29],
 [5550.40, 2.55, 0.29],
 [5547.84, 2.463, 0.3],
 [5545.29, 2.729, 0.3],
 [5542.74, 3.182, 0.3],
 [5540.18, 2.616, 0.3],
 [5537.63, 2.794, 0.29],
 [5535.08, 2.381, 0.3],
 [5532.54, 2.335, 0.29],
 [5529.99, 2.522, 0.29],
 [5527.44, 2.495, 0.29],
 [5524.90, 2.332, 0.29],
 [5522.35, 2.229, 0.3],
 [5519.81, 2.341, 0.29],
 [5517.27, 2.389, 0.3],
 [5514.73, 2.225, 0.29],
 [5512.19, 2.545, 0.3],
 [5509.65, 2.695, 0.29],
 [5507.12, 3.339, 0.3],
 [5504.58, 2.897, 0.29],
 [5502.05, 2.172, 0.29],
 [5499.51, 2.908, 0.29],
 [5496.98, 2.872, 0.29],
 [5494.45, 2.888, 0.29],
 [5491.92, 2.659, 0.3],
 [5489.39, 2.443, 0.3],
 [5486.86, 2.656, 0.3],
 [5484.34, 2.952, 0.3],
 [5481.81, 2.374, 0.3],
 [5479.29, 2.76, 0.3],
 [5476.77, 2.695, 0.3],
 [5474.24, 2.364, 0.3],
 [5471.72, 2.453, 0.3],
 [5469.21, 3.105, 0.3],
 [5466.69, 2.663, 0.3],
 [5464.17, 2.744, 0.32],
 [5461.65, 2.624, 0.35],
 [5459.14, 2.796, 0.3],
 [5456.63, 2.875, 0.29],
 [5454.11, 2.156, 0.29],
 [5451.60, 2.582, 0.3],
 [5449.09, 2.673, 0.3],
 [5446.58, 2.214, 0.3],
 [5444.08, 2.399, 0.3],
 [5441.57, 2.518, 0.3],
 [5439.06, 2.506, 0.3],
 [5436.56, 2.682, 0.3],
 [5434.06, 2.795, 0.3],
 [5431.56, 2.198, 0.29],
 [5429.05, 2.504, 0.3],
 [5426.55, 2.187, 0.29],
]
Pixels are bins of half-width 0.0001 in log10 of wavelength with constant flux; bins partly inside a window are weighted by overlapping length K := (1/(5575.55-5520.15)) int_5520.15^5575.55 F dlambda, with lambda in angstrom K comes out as 2.56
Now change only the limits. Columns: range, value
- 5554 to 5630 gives 2.7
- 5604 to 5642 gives 2.78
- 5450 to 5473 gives 2.67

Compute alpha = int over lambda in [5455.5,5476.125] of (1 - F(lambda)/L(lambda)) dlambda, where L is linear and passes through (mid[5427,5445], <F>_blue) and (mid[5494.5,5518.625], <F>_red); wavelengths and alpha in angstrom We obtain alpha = -1.0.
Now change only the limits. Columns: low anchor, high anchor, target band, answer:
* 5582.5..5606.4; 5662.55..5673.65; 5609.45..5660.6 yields 1.2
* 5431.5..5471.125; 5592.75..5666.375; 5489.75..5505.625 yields -0.4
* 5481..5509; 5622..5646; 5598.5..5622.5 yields 0.0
